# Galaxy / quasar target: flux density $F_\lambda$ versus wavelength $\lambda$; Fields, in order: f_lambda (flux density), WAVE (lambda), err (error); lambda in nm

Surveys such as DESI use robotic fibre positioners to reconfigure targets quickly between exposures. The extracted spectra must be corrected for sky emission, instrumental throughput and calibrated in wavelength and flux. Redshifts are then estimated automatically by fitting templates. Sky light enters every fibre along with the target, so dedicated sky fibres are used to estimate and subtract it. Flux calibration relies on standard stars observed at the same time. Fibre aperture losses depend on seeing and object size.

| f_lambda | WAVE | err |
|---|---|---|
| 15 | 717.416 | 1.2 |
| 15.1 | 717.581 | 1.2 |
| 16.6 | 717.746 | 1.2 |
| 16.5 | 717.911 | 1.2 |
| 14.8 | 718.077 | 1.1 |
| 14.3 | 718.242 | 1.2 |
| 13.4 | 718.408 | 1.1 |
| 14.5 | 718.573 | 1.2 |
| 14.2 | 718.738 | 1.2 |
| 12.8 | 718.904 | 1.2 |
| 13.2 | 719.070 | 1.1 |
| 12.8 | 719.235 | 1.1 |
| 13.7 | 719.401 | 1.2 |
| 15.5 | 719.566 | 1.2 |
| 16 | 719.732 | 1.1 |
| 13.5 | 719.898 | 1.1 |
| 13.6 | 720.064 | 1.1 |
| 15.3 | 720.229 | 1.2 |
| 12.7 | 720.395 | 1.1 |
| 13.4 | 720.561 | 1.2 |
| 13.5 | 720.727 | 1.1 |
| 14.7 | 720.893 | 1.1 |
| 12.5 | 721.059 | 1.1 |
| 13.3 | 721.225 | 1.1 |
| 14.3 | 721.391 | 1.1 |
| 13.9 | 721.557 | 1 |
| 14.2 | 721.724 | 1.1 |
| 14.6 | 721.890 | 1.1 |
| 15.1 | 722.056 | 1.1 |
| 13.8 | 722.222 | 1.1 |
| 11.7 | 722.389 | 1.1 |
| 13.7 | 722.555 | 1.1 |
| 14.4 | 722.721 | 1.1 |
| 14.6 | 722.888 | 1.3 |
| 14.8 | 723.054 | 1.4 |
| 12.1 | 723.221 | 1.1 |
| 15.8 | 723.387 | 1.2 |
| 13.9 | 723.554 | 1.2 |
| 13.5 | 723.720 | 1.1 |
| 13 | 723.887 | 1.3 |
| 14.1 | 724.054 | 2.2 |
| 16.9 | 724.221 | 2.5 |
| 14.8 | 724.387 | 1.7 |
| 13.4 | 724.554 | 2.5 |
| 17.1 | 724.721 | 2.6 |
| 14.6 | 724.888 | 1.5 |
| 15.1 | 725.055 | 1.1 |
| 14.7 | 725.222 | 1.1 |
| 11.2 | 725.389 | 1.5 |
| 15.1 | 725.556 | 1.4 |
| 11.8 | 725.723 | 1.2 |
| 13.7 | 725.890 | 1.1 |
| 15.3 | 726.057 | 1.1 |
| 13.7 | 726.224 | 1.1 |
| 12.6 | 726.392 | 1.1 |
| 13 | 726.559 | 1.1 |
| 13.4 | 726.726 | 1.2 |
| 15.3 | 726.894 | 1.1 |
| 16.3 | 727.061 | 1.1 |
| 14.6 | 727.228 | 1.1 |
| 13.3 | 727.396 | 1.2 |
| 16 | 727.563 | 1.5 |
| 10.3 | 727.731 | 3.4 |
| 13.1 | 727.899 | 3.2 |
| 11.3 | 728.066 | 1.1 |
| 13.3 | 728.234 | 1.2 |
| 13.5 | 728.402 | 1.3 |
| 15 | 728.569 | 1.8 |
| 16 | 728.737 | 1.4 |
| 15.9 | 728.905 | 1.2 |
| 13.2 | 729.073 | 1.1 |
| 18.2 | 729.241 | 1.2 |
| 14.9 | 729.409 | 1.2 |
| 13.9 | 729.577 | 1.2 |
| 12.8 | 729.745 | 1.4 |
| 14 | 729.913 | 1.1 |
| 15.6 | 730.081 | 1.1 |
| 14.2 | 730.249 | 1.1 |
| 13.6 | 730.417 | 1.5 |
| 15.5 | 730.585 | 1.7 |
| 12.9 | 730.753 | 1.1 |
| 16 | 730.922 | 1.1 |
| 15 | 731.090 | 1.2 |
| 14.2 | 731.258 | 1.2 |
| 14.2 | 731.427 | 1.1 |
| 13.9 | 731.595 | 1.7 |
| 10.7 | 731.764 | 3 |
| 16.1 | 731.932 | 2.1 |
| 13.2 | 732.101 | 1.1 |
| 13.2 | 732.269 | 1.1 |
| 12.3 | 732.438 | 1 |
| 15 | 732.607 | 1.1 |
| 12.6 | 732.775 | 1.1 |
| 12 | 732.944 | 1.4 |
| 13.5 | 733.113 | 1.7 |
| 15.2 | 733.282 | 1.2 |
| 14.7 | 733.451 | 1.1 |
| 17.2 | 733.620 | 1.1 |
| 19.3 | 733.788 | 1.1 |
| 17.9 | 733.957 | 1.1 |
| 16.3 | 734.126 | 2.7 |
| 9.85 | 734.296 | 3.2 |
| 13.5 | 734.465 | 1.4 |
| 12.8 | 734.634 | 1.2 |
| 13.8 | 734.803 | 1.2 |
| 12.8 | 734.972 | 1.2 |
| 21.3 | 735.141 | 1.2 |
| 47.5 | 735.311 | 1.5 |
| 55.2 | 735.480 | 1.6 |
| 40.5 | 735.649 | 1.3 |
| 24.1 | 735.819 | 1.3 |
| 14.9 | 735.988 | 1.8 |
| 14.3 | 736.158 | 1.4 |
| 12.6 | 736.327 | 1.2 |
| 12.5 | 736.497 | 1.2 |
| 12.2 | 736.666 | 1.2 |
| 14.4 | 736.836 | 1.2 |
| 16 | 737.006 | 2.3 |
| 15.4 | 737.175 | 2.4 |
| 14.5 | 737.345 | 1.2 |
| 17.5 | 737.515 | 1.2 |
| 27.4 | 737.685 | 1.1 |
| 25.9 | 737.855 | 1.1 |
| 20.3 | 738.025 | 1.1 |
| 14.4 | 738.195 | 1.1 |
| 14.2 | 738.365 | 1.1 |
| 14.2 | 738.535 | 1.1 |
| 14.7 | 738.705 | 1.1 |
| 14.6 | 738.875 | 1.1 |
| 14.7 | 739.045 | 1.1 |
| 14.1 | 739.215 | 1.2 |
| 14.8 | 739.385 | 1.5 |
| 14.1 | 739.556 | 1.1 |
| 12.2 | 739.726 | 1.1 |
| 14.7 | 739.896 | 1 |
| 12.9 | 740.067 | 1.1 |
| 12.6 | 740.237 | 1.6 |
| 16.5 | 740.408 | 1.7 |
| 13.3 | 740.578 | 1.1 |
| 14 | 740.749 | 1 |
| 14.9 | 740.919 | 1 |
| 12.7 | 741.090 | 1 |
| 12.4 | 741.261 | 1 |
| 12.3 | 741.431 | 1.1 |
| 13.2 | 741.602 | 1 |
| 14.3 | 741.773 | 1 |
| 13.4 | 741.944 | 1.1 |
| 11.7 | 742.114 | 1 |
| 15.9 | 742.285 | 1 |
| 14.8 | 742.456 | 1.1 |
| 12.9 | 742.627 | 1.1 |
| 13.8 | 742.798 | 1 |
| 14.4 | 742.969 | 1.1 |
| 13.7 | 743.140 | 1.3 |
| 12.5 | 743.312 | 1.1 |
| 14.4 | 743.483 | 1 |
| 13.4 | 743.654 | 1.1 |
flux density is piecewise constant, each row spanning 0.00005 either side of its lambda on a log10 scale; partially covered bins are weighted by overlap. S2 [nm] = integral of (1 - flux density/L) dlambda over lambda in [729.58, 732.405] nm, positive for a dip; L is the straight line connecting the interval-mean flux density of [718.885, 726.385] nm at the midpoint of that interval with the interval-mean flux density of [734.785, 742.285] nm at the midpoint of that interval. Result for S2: 0.31 nm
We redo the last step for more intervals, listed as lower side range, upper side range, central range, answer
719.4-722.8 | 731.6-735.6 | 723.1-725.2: 0.053 nm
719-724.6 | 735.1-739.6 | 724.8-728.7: 0.514 nm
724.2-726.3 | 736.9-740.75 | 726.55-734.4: 0.323 nm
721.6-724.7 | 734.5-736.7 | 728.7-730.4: 0.344 nm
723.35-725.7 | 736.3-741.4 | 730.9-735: 0.179 nm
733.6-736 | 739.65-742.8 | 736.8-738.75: 0.106 nm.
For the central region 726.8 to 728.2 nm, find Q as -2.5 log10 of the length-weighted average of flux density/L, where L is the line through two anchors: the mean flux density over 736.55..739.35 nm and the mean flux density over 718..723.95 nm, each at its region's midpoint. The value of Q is 0.09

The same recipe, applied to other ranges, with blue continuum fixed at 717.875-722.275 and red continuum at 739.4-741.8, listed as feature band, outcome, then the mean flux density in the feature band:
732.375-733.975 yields -0.09 mag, 14.9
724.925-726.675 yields 0.02 mag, 13.6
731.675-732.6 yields 0.04 mag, 13.3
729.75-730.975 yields -0.04 mag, 14.4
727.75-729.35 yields -0.03 mag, 14.2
